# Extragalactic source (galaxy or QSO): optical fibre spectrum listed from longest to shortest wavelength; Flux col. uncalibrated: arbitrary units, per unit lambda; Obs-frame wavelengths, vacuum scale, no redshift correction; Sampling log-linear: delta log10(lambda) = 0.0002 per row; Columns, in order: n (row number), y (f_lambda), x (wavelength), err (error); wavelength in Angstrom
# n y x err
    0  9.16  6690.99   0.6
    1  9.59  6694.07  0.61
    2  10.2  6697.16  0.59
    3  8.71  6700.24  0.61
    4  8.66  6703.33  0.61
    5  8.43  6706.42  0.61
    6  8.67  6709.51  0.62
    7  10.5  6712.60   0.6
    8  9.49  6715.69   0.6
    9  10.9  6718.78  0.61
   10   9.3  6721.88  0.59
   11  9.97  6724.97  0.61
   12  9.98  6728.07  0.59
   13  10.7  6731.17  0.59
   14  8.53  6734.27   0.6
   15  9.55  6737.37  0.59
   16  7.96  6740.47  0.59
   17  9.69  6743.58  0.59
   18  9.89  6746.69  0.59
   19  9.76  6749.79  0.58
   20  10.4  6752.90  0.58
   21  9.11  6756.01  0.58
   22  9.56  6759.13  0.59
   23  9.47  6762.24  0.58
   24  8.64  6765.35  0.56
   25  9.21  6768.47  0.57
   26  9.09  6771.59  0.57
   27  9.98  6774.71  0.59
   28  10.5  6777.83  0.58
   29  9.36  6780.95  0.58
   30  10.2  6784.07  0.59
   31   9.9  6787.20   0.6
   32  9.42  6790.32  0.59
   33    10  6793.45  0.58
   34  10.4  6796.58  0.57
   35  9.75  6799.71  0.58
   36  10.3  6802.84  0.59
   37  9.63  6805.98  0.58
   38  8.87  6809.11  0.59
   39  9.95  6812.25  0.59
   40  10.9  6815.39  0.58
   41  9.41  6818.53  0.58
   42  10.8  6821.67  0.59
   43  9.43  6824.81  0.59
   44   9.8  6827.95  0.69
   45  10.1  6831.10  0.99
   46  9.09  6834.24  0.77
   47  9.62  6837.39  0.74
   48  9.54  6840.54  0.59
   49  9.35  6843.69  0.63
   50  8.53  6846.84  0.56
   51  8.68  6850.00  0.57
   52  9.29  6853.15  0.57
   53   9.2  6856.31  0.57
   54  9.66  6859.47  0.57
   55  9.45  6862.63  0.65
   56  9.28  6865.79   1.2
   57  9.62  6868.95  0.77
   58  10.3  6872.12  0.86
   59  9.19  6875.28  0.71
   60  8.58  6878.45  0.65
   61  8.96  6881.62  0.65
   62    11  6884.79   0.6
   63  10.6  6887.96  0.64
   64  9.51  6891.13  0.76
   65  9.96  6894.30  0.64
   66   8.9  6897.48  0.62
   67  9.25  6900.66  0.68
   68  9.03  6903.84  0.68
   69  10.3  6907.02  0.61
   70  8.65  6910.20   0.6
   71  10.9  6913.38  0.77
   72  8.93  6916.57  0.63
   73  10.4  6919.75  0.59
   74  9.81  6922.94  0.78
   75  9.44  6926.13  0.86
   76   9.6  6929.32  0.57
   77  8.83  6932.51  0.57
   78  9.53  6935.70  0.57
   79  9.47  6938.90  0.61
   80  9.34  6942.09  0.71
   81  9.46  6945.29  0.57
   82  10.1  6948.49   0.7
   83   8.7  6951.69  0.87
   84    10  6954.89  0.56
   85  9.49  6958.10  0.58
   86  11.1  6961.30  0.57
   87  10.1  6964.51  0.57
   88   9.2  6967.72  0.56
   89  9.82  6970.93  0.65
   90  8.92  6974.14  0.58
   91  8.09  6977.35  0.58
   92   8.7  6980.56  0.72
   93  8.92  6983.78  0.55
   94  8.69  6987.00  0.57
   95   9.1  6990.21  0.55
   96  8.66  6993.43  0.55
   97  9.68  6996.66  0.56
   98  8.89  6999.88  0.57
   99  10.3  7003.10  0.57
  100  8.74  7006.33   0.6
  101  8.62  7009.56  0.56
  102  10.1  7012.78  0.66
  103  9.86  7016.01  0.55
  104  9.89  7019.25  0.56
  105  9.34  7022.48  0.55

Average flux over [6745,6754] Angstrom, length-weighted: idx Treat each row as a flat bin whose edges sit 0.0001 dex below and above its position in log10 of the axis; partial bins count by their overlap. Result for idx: 10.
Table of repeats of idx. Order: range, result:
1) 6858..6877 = 9.58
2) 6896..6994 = 9.41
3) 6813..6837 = 9.92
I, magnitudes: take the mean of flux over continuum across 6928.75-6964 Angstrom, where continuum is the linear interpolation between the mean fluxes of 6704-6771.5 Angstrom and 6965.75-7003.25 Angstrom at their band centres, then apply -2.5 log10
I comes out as -0.06 mag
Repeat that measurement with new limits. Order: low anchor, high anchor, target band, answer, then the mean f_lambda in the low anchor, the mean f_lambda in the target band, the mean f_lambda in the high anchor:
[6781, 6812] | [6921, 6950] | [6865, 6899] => 0.00 mag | 9.81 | 9.64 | 9.52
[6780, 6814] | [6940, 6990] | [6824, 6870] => 0.03 mag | 9.81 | 9.37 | 9.37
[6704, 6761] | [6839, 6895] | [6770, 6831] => -0.04 mag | 9.56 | 9.88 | 9.48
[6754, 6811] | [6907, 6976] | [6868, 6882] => 0.03 mag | 9.64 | 9.34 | 9.62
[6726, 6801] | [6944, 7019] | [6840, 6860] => 0.05 mag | 9.63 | 9.13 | 9.37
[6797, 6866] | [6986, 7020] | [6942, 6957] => -0.01 mag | 9.59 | 9.53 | 9.32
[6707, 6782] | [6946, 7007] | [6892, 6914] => -0.01 mag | 9.58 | 9.51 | 9.34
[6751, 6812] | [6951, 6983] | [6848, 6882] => 0.03 mag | 9.68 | 9.29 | 9.42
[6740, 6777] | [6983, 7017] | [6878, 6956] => -0.03 mag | 9.46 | 9.58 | 9.23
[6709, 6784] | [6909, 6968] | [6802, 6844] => -0.02 mag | 9.62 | 9.77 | 9.65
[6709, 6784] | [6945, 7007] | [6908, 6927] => -0.04 mag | 9.62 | 9.72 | 9.34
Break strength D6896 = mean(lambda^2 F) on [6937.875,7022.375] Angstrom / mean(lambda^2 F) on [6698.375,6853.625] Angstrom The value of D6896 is 1.04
